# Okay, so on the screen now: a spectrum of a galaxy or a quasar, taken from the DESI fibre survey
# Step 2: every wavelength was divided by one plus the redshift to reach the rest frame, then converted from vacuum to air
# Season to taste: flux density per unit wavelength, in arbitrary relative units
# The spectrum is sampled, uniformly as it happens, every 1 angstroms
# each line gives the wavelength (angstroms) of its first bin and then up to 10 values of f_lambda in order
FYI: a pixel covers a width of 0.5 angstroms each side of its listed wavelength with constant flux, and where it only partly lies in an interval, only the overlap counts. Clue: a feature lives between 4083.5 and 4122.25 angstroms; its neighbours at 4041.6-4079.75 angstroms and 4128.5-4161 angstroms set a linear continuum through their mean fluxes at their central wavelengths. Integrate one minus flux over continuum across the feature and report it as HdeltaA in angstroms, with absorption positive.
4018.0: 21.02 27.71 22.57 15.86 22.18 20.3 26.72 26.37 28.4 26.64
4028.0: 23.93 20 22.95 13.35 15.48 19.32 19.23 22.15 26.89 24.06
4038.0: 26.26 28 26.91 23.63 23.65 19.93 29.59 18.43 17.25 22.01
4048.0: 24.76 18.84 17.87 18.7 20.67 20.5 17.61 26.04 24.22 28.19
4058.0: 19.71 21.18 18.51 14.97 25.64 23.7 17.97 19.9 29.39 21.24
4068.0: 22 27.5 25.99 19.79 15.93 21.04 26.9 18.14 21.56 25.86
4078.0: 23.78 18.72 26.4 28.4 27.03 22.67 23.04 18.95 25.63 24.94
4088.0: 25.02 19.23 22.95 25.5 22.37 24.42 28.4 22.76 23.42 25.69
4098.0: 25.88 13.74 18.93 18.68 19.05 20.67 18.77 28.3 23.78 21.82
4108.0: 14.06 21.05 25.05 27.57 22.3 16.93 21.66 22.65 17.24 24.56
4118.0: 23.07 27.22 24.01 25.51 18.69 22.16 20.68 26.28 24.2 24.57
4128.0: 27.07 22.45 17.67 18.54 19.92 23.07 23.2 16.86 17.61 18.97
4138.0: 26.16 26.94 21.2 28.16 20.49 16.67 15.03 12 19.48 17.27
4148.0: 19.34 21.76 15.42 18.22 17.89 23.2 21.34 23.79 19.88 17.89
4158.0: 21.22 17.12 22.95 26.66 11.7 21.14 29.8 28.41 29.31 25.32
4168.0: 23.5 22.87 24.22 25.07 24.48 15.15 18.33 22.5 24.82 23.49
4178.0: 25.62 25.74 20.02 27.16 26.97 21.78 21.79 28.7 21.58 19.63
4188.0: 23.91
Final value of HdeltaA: -2.7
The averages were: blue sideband 21.8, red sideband 20.2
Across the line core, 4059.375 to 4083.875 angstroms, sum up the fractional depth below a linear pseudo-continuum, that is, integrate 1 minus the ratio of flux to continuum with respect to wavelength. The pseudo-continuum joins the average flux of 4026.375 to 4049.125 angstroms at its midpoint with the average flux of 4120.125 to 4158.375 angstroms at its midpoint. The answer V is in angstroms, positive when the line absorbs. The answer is -0.8 angstroms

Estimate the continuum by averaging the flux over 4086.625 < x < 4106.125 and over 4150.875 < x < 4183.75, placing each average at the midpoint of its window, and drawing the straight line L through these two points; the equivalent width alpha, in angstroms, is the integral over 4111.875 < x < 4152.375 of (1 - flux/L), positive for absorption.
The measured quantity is 2.85 angstroms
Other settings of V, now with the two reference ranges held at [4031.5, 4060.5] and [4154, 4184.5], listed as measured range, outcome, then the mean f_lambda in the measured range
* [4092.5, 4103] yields 0.18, 22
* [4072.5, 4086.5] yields -0.72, 23.4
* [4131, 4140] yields 0.51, 21.4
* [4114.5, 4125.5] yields -0.16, 22.9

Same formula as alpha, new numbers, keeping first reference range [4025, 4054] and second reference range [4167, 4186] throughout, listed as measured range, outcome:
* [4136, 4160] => 3.3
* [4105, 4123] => 0.4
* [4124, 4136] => 0.6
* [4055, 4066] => 0.2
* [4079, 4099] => -1.2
